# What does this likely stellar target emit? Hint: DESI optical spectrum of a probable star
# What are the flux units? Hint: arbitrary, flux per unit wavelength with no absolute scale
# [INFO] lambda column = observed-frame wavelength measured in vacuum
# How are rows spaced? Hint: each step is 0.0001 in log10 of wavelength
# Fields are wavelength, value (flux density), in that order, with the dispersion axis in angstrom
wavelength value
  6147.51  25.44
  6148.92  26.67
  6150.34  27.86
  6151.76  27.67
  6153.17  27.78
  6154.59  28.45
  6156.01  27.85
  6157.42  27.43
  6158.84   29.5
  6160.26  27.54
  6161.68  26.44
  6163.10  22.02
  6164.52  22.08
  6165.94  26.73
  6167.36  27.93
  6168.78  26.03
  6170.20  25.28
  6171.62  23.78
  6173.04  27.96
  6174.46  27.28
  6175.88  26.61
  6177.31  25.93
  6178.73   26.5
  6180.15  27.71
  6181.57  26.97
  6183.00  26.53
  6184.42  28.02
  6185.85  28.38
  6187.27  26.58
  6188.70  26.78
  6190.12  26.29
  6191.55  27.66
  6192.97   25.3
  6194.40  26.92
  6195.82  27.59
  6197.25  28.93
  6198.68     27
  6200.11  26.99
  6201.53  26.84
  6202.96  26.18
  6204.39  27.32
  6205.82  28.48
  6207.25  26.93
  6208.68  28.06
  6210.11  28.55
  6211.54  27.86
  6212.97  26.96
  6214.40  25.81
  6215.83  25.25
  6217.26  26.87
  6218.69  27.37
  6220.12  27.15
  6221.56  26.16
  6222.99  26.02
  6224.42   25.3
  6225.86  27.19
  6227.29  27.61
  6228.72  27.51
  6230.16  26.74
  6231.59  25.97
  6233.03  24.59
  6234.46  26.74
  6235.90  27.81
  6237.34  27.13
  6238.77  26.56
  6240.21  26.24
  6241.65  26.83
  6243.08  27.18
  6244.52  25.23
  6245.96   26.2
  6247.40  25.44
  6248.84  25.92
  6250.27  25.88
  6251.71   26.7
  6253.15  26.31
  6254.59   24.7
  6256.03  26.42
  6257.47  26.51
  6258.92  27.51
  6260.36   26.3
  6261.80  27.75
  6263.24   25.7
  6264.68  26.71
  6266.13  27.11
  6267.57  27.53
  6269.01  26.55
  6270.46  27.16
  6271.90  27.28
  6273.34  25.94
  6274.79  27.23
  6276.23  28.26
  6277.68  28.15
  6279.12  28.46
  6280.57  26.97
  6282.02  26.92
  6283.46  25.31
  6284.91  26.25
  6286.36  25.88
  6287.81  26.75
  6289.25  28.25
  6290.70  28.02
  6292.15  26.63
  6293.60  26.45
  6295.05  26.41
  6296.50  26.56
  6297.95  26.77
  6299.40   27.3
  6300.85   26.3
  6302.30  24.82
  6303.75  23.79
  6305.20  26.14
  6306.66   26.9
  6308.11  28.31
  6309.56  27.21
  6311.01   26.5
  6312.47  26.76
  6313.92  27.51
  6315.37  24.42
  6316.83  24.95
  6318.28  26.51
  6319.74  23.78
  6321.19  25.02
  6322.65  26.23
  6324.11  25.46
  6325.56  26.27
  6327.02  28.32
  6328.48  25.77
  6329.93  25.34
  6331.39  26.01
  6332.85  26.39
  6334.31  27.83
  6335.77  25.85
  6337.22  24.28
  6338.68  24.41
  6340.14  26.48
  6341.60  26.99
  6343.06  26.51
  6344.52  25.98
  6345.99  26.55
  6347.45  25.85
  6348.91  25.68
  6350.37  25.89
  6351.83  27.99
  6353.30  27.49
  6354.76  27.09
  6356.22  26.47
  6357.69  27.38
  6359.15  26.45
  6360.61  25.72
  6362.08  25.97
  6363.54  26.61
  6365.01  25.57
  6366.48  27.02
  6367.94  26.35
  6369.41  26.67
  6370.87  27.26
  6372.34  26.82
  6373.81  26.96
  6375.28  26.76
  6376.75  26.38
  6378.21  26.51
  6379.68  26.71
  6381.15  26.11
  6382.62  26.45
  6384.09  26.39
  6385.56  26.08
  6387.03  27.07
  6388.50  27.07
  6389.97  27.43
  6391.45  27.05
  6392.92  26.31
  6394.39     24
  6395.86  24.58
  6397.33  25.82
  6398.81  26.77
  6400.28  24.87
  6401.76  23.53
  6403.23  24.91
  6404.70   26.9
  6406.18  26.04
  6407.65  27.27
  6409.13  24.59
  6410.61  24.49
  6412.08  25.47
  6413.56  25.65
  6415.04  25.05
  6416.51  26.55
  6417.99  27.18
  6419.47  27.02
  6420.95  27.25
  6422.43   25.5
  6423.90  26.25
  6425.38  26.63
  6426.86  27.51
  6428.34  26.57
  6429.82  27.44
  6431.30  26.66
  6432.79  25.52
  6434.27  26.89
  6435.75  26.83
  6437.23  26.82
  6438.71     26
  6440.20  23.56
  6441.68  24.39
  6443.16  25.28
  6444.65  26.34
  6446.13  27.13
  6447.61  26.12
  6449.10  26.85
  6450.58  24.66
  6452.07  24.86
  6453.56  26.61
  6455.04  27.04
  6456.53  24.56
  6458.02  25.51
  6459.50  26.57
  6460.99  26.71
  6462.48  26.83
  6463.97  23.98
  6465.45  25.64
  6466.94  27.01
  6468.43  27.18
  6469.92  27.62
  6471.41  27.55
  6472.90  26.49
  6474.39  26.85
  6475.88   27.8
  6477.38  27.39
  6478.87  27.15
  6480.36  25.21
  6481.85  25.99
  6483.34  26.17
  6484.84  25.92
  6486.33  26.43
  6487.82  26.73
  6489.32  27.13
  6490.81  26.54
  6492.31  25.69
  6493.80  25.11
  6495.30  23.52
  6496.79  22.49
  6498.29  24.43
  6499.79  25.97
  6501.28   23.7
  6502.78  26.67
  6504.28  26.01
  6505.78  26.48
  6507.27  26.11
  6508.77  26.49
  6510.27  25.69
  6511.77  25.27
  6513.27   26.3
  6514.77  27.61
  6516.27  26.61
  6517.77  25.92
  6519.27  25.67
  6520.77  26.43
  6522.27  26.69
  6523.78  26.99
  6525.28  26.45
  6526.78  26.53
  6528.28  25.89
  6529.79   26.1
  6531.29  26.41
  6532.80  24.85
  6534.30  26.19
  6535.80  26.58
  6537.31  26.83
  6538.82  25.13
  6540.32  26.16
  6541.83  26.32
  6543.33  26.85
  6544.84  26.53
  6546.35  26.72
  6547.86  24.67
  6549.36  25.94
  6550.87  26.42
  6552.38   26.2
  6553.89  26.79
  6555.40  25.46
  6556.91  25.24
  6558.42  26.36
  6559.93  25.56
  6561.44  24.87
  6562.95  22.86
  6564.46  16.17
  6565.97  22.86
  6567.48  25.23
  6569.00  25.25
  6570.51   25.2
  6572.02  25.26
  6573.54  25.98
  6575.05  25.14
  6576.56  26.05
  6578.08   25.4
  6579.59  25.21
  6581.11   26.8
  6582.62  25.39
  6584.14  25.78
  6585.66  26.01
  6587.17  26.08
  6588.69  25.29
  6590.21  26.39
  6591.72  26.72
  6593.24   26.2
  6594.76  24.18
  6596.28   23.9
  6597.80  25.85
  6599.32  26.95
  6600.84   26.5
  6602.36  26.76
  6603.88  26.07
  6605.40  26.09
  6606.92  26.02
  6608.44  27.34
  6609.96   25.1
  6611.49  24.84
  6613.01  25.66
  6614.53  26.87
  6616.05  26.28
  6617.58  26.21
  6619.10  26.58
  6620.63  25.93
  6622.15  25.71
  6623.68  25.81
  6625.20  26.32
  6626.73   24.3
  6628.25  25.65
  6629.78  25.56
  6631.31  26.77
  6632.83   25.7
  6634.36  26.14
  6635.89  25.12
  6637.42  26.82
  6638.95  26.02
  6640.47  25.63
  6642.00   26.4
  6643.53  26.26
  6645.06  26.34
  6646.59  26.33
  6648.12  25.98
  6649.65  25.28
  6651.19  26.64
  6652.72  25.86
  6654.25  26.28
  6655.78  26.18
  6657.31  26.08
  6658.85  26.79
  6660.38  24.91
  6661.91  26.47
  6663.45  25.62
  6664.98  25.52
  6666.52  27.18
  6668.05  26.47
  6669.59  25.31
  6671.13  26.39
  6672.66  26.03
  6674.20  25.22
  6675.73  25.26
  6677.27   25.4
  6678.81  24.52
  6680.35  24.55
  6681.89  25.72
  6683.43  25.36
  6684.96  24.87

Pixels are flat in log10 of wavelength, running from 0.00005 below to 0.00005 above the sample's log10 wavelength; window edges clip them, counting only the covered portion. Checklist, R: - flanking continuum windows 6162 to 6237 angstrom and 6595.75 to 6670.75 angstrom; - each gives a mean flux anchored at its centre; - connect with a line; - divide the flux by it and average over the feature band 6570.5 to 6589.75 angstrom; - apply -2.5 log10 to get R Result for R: 0.02 mag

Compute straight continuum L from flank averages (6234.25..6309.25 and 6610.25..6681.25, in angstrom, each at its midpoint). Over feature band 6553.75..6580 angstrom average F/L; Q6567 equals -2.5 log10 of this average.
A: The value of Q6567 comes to 0.06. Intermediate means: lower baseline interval 26.7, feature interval 24.7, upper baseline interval 25.9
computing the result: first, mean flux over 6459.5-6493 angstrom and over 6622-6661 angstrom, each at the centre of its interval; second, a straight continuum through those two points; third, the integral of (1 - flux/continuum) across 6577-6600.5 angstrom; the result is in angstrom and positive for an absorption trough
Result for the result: 0.3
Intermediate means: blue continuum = 26.5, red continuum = 26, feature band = 25.8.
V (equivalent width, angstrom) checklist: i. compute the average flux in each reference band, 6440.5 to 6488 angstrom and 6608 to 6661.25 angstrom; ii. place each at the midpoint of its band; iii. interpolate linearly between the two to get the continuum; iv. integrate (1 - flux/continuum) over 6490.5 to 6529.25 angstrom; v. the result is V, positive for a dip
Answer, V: 0.5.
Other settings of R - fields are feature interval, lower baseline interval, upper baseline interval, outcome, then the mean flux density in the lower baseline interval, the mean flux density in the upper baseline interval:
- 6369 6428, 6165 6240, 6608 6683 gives 0.009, 26.8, 25.9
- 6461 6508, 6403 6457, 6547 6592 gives -0.014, 26.1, 25.2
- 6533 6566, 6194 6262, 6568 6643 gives 0.027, 26.7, 25.9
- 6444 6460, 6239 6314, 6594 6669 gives 0.012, 26.6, 26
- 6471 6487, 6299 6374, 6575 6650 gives -0.021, 26.3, 25.9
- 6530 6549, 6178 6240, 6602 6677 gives 0.005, 27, 26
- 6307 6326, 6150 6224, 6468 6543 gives 0.020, 26.9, 26.1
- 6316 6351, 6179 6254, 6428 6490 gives 0.026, 26.8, 26.3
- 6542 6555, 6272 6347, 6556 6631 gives -0.026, 26.4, 25.5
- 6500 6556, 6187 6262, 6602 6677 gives 0.001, 26.7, 26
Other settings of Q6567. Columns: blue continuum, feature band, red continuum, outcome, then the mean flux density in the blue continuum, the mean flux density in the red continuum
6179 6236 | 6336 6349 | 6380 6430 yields 0.02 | 27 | 26.1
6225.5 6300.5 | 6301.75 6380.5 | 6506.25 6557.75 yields 0.01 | 26.7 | 26.2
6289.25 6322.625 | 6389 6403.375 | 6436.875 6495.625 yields 0.03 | 26.3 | 26.1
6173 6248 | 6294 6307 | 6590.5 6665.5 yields 0.02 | 26.9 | 26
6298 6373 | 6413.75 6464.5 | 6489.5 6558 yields 0.00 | 26.3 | 25.9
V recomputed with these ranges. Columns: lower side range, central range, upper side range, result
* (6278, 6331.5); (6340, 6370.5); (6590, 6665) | -0.2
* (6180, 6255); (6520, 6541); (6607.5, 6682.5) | -0.1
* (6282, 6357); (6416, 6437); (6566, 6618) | -0.5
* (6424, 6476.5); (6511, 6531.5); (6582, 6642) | -0.2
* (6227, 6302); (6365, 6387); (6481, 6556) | -0.2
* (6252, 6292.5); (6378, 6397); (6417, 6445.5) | 0.1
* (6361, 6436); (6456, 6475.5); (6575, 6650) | -0.2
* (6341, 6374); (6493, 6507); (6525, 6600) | 0.5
